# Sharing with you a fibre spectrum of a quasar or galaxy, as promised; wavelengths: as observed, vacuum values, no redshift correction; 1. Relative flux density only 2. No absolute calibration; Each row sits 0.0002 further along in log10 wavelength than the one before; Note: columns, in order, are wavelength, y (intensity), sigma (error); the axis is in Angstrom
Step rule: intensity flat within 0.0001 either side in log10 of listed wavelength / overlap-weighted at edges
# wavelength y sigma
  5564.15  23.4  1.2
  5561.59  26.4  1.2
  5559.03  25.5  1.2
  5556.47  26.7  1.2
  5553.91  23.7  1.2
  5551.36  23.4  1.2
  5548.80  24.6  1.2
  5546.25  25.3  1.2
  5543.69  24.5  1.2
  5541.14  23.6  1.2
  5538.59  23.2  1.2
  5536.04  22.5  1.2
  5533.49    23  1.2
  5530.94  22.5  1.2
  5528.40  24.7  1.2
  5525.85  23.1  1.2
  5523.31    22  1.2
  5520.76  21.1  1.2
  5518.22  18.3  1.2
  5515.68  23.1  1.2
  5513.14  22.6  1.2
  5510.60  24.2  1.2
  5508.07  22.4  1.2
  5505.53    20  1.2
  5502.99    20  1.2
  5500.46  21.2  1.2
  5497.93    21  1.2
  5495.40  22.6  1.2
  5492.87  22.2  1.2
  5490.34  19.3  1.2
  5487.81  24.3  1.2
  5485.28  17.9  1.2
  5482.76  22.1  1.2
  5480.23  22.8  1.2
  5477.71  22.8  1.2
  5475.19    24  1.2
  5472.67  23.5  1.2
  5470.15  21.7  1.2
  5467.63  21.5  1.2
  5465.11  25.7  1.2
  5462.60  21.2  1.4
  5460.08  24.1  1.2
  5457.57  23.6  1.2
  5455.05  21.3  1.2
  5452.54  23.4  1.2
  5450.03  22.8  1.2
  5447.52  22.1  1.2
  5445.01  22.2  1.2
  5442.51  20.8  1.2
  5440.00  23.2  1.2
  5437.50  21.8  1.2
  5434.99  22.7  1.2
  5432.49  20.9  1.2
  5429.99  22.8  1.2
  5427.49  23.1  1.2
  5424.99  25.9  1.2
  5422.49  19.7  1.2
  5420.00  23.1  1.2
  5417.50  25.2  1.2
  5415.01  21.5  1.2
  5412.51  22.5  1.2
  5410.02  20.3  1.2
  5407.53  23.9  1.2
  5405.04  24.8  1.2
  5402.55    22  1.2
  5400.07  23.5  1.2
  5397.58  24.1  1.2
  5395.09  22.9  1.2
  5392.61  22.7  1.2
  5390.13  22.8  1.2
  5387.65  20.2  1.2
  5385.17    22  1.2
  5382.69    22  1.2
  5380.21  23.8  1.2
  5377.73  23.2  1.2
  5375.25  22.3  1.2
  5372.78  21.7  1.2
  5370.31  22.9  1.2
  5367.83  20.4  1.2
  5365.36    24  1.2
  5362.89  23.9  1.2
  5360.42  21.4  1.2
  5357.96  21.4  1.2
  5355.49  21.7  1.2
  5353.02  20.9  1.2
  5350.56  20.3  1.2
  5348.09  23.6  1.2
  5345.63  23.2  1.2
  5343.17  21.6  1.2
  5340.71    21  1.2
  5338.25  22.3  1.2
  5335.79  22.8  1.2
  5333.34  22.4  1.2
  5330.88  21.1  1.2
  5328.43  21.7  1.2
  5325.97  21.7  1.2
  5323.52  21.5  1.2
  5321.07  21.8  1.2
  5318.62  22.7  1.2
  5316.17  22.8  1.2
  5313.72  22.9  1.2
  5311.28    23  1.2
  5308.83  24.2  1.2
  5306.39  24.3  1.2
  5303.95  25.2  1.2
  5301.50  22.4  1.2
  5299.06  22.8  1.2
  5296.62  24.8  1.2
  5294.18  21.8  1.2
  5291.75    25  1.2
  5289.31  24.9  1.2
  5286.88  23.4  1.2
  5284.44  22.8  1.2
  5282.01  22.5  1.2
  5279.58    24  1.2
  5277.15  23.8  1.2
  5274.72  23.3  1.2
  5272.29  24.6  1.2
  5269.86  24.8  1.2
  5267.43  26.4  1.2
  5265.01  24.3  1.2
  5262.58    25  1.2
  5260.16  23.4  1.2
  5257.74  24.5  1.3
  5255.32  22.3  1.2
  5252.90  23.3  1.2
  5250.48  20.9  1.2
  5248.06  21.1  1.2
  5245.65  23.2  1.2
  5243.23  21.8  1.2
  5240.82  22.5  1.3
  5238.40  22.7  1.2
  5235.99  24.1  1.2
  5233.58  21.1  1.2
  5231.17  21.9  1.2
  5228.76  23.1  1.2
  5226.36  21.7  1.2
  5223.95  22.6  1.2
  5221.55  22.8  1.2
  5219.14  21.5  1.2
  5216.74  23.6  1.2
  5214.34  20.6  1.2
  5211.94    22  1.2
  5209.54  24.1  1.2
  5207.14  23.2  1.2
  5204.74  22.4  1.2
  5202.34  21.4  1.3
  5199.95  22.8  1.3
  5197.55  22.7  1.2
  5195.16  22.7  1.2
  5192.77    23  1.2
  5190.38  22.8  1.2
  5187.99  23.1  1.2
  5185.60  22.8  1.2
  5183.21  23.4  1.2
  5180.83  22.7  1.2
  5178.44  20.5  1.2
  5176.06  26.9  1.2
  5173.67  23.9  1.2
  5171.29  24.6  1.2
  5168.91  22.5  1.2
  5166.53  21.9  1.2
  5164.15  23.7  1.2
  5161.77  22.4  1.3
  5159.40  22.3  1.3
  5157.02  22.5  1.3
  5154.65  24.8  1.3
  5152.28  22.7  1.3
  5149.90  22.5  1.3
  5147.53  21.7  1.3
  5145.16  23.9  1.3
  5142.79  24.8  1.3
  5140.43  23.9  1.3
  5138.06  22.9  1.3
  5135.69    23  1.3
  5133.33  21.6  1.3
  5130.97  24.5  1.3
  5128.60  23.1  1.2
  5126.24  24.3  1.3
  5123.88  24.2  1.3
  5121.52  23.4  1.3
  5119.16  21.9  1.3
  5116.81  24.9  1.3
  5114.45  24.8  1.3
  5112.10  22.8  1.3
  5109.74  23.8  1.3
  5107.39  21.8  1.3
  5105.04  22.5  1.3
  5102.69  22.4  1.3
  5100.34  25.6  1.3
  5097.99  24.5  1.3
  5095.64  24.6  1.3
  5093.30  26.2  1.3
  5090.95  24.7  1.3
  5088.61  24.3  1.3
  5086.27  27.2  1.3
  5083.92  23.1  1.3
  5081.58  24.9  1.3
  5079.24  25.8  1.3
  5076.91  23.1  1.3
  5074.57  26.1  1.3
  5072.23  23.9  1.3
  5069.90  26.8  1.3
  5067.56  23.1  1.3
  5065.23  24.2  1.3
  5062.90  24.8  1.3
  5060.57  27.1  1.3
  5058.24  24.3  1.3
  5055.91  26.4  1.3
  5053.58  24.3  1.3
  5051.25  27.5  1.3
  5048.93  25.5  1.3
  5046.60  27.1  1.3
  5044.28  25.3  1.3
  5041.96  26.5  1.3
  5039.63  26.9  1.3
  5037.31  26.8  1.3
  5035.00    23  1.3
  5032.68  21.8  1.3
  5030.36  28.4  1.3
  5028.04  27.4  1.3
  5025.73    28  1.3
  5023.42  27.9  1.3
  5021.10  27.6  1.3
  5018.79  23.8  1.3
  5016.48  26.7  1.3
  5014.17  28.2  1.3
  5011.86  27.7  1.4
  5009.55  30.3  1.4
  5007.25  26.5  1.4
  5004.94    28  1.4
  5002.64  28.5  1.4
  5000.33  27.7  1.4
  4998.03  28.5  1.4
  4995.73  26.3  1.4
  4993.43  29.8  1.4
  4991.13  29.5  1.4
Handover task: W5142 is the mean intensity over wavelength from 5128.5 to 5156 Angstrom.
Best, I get 23.3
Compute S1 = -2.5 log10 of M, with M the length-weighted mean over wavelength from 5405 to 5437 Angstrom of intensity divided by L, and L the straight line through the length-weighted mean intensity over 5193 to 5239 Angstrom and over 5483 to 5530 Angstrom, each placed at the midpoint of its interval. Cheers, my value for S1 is -0.04 mag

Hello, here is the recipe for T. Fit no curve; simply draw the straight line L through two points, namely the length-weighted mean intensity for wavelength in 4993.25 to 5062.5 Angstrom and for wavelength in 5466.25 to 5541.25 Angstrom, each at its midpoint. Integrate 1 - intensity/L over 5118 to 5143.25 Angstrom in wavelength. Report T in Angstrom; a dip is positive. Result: 2.3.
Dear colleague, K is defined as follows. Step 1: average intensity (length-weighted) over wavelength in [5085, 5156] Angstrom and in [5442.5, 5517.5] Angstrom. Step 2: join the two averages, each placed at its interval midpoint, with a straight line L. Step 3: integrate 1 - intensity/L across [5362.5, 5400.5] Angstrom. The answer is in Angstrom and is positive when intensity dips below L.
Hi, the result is 0.1 Angstrom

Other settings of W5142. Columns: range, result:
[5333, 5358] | 21.9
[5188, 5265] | 22.6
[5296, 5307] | 23.8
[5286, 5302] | 23.7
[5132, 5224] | 22.9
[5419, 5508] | 22.2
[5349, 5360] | 21.2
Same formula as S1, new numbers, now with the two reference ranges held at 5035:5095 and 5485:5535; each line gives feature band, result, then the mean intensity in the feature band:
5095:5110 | 0.07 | 23.6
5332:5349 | 0.04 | 22.4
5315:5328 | 0.06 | 22.1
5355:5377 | 0.04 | 22.2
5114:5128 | 0.05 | 23.8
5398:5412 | -0.01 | 23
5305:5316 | -0.01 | 23.6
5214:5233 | 0.09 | 22.3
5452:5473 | -0.03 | 22.8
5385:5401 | 0.01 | 22.6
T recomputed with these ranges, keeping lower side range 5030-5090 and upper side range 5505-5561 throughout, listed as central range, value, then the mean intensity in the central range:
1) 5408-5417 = 0.7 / 22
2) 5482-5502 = 1.8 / 21.3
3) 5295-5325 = 1.3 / 23.2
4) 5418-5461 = 1.9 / 22.6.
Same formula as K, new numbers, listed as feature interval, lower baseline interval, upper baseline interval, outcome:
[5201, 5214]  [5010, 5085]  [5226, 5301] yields 0.8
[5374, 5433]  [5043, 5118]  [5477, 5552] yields 0.6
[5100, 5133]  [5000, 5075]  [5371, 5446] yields 2.6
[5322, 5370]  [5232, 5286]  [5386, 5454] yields 2.0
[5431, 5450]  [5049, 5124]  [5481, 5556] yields 0.6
